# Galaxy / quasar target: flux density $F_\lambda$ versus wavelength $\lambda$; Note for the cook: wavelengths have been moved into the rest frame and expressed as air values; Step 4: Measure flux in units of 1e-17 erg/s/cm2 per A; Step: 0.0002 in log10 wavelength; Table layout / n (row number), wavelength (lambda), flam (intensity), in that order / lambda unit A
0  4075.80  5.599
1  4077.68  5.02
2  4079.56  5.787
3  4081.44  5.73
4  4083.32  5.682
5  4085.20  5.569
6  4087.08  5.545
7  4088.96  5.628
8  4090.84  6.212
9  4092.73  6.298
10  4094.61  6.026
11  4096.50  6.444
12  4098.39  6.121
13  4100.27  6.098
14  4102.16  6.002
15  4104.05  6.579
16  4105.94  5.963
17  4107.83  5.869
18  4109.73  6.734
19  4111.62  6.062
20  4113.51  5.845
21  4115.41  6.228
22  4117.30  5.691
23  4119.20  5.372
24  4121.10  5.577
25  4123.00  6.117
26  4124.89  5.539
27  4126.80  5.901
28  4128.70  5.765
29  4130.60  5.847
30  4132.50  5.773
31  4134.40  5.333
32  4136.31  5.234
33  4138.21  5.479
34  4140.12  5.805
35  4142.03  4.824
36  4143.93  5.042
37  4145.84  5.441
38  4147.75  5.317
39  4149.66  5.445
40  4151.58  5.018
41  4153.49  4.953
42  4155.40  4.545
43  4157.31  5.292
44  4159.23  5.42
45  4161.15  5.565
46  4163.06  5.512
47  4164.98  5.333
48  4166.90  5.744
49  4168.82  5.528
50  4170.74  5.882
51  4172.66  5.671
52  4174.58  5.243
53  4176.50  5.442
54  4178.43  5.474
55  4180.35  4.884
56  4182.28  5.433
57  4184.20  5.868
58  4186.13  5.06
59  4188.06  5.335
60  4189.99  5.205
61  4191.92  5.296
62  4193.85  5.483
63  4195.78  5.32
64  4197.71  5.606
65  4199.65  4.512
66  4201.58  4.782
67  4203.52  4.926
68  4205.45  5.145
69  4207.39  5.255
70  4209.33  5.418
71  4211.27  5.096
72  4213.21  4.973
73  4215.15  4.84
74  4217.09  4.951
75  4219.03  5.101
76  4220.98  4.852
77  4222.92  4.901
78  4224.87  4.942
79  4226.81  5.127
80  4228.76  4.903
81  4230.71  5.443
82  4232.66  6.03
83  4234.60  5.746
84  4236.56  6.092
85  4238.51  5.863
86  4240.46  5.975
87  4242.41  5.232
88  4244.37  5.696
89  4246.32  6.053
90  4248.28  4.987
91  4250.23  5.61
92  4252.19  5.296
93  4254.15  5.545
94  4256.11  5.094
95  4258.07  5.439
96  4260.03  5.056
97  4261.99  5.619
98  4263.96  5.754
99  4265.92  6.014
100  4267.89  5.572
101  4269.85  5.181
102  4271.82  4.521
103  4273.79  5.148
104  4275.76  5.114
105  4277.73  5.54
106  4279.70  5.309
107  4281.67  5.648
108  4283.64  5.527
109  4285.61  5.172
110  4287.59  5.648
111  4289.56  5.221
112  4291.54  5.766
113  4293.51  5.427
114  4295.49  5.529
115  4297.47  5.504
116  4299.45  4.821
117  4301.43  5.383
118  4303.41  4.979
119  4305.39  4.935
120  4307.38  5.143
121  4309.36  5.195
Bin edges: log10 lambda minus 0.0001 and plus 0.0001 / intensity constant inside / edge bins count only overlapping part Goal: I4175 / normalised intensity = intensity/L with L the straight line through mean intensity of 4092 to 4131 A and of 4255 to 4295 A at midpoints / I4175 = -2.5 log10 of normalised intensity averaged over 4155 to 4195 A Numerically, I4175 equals 0.071 mag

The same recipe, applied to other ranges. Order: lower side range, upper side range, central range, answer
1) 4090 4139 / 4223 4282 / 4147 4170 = 0.090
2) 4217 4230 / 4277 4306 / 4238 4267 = -0.082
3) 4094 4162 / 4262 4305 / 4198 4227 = 0.105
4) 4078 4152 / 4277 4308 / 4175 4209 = 0.069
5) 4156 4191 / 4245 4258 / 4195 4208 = 0.075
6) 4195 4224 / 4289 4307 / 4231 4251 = -0.119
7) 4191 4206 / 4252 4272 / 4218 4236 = 0.003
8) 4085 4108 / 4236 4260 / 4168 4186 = 0.060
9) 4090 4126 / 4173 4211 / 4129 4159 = 0.079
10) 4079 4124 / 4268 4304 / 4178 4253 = 0.052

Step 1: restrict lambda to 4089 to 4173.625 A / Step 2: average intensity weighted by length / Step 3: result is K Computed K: 5.69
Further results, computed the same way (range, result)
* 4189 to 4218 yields 5.12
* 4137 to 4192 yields 5.35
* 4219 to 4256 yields 5.44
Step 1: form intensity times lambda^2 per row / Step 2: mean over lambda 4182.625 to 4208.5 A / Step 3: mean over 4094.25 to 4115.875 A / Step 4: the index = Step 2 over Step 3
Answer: 0.9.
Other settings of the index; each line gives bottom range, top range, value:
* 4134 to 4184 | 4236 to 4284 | 1.07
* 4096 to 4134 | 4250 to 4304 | 0.97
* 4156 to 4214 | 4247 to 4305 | 1.05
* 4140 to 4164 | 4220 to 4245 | 1.08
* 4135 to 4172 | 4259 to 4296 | 1.07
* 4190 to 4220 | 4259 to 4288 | 1.09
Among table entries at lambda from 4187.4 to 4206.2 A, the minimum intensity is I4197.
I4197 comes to 4.512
